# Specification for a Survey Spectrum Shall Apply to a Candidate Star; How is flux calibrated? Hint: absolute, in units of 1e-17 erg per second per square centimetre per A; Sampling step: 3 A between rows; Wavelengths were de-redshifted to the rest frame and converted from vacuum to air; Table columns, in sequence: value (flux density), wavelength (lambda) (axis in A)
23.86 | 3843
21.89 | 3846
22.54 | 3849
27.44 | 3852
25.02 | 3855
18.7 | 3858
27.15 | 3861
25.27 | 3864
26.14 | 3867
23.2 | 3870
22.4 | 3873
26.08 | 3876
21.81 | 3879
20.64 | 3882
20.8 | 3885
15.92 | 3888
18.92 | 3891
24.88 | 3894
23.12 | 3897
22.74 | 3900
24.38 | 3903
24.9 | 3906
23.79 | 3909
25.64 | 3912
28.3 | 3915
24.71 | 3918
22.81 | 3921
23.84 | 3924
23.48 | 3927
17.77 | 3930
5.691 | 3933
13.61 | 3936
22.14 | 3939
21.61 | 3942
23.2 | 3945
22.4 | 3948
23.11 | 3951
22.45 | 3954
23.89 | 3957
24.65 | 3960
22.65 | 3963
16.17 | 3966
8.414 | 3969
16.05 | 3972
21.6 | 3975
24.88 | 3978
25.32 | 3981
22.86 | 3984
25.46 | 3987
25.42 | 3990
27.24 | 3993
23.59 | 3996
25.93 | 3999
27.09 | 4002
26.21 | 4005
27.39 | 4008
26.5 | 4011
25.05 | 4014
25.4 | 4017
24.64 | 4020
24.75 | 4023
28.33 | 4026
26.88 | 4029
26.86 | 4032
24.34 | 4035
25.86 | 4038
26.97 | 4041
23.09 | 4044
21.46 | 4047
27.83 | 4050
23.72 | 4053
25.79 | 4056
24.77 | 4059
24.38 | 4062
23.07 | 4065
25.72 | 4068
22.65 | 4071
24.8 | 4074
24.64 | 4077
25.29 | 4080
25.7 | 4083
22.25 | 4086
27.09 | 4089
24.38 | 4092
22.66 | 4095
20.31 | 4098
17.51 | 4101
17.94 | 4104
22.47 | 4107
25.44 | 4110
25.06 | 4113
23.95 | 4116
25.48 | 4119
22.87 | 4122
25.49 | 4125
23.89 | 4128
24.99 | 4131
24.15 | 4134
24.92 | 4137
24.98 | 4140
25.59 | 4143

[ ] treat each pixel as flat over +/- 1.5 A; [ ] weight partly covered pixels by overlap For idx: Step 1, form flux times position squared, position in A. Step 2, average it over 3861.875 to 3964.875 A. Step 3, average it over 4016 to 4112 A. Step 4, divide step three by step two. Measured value 1.18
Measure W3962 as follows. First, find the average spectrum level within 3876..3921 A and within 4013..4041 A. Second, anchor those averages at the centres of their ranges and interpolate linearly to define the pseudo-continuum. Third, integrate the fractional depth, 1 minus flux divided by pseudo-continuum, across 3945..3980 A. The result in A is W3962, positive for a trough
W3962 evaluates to 5.25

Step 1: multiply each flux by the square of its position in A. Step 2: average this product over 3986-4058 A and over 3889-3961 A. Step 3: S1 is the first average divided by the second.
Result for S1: 1.2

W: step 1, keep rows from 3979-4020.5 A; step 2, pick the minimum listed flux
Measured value 22.86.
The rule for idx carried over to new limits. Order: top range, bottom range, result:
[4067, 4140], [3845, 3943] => 1.18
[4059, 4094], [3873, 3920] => 1.16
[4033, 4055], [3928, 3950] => 1.43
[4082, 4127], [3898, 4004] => 1.13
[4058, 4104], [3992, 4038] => 0.93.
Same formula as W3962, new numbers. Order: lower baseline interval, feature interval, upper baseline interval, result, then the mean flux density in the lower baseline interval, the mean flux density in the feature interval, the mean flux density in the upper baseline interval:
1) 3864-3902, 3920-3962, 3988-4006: 5.9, 22.4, 20.8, 25.9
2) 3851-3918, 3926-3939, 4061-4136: 4.4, 23.5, 15.6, 23.7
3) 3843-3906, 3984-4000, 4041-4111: -1.3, 23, 25.3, 23.7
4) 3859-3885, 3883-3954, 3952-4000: 4.5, 23.8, 21.7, 22.3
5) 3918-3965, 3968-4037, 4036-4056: -3.5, 21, 24.5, 24.9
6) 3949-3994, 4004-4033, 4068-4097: -4.0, 22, 26.2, 24.4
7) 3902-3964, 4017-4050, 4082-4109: -4.8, 22.1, 25.4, 22.3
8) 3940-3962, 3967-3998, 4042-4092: 1.8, 23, 22.1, 24.5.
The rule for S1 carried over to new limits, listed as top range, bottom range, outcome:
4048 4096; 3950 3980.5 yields 1.27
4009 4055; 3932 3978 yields 1.36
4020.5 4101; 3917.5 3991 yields 1.24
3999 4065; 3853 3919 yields 1.17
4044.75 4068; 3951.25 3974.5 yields 1.32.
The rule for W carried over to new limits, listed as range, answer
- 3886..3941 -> 5.691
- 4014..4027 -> 24.64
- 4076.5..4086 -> 22.25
